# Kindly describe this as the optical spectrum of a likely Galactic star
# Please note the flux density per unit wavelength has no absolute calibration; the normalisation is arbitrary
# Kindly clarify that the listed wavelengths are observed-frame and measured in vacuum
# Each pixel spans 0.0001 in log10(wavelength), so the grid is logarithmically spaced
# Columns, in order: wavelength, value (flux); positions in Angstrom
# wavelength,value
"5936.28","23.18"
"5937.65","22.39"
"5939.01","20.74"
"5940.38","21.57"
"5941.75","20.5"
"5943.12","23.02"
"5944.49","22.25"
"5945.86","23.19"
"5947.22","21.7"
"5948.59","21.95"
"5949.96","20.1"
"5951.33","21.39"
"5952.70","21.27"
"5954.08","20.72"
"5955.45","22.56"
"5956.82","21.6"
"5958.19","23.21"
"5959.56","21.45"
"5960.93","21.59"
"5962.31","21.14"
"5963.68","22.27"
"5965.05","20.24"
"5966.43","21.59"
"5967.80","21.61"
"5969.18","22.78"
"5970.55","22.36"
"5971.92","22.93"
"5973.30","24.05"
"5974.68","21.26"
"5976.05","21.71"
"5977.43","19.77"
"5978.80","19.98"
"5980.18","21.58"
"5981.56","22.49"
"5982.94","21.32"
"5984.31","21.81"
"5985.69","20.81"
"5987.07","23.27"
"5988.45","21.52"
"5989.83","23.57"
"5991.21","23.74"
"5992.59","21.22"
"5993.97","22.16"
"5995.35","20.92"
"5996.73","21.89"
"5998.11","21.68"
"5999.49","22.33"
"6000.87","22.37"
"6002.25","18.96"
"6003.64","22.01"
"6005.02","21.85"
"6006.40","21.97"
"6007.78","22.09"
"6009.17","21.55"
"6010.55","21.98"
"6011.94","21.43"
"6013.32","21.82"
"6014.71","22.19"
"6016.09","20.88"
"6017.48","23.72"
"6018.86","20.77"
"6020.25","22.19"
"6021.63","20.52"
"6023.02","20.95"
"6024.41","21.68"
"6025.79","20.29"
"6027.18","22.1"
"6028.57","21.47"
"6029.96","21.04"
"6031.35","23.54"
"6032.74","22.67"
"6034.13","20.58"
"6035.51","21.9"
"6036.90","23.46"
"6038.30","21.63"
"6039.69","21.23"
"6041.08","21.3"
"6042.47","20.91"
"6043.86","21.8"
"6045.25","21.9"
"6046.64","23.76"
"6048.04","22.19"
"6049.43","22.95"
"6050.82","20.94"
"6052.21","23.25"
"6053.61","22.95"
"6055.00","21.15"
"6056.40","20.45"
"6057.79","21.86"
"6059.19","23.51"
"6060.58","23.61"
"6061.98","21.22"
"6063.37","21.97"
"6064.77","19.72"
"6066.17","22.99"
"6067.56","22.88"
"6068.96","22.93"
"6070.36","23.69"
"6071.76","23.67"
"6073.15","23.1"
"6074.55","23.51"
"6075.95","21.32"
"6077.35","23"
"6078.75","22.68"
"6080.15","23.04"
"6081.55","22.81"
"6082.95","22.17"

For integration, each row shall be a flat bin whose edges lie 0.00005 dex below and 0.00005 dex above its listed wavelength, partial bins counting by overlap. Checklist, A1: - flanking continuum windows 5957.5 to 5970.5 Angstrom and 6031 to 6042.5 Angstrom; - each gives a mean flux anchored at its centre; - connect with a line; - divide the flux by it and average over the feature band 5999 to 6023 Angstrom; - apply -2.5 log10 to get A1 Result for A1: 0.011 mag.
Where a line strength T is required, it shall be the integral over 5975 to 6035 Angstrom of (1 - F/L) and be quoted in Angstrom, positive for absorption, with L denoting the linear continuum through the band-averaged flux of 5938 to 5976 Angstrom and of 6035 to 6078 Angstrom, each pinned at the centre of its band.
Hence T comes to 1.0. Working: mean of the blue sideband 21.8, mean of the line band 21.7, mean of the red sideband 22.3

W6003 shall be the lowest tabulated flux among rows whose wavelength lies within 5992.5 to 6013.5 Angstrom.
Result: 18.96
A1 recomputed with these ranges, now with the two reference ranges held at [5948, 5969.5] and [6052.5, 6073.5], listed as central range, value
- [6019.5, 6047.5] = 0.02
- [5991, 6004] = 0.01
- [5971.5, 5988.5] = 0.00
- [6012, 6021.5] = 0.01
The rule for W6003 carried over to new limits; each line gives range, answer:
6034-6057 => 20.45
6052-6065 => 19.72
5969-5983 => 19.77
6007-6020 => 20.77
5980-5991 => 20.81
